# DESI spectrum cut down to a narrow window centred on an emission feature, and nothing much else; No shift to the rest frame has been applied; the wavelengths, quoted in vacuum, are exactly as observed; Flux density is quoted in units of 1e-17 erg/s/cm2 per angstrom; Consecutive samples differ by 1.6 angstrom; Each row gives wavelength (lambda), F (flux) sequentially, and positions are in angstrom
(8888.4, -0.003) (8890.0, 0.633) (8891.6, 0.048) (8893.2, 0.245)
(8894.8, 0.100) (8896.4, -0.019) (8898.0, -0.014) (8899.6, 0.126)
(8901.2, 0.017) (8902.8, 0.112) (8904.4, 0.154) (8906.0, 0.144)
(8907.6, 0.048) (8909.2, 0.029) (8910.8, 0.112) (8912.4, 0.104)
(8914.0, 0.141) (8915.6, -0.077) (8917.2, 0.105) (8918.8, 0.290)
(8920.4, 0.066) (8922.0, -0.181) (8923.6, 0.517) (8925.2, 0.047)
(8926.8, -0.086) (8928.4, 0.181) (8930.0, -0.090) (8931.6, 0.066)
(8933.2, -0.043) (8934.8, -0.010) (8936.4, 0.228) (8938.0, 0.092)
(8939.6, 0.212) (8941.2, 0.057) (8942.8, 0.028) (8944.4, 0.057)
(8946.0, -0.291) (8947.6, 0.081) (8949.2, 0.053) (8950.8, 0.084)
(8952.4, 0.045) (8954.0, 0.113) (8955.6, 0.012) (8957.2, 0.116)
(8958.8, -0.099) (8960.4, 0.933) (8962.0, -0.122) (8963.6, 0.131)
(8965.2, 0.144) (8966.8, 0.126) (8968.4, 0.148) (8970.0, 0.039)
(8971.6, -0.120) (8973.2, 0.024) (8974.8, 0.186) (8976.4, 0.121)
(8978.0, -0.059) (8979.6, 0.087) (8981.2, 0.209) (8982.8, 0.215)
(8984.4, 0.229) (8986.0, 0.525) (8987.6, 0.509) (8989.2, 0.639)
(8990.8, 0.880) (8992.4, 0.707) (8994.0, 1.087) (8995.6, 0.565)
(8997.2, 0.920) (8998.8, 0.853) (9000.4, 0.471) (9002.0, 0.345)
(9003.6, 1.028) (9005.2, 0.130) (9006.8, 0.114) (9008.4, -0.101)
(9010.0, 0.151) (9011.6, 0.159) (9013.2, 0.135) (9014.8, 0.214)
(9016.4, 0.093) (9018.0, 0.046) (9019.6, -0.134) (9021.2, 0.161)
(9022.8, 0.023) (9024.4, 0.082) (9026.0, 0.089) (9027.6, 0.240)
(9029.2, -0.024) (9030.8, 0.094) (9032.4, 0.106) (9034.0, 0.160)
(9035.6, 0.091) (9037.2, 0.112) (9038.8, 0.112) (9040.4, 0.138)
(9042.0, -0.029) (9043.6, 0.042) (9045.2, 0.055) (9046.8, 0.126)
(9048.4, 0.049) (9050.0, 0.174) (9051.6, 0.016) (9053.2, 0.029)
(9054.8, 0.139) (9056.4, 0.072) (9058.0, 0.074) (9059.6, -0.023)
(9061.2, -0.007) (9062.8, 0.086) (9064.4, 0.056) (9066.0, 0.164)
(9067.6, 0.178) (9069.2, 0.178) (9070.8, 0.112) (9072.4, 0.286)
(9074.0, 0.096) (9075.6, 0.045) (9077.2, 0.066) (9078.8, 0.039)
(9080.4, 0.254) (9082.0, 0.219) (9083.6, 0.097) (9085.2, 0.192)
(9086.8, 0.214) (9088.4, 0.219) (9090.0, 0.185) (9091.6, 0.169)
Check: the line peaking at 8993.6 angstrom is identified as [O II] 3727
